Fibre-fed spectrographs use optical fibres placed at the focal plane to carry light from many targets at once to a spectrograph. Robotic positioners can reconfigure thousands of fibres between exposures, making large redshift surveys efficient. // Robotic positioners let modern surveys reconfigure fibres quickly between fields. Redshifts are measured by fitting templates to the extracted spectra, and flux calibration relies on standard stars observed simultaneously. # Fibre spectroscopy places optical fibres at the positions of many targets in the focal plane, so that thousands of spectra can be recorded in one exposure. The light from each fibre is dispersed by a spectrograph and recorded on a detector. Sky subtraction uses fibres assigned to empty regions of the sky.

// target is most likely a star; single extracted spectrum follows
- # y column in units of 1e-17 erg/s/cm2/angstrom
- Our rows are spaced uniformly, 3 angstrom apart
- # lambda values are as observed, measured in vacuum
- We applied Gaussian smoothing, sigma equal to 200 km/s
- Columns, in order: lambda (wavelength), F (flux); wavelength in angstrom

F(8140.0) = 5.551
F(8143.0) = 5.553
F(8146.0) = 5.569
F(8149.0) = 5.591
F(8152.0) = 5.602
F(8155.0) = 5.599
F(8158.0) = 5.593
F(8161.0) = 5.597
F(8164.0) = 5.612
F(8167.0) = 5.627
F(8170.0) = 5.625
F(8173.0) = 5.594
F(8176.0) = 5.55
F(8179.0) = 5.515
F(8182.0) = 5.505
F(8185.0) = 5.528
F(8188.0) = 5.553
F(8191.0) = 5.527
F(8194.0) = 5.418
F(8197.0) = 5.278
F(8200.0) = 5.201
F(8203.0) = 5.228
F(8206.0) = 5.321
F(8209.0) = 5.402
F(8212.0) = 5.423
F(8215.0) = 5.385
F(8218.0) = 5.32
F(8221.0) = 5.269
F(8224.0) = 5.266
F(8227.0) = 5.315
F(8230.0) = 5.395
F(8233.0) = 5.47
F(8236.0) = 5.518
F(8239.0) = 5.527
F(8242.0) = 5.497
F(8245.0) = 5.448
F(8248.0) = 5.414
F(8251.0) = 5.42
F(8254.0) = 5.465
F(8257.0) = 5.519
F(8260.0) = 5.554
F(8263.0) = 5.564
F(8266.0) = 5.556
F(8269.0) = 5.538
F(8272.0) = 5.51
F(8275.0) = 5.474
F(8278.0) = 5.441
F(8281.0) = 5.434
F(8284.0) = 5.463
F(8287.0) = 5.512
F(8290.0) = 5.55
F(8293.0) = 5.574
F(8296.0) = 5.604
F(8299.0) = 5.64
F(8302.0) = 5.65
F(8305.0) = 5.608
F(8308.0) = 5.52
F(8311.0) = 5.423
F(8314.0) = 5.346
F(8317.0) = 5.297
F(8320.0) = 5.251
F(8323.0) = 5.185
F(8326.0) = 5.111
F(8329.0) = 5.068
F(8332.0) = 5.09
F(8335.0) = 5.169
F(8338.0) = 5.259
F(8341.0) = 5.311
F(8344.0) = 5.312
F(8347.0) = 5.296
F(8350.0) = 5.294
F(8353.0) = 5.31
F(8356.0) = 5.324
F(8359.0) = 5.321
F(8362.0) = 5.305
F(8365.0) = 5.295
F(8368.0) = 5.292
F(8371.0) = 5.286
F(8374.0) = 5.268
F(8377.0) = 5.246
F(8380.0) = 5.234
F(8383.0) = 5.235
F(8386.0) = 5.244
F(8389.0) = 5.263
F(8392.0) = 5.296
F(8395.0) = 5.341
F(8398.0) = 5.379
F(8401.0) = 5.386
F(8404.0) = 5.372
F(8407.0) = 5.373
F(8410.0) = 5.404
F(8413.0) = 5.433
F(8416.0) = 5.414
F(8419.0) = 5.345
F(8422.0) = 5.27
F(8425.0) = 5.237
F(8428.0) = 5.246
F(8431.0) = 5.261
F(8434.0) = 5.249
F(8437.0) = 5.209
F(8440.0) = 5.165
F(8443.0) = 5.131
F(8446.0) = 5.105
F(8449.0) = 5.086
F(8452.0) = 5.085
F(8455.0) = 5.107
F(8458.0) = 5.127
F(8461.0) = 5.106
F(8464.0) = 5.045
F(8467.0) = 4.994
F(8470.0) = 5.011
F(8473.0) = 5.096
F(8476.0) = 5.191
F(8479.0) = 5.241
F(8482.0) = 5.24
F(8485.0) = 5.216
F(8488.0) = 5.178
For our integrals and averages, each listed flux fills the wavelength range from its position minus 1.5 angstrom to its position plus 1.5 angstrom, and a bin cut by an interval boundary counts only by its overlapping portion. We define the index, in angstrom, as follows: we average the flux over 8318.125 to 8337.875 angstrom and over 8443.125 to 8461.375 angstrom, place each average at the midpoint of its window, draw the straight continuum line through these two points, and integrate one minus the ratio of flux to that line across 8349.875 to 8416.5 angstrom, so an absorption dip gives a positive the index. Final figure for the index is -2.4 angstrom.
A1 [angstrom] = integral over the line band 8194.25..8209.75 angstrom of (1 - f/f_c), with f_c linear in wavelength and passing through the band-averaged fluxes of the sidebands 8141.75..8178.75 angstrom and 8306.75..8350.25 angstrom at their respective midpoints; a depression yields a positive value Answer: 0.6 angstrom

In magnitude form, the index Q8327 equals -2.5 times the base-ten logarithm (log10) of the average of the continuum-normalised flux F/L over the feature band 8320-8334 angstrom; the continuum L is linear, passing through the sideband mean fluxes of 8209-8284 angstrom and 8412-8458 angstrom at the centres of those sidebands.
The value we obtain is 0.045 mag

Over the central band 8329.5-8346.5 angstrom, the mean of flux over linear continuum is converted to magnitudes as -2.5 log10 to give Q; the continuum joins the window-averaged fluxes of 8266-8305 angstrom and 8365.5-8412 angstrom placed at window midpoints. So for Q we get 0.04 mag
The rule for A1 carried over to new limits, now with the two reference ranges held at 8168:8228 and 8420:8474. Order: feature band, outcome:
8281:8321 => -1.5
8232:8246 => -0.3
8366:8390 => -0.2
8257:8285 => -0.9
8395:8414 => -0.7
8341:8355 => -0.1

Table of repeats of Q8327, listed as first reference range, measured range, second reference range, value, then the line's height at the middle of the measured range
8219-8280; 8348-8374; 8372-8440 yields 0.01 mag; 5.35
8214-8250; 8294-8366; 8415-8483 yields -0.01 mag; 5.3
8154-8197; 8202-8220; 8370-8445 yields 0.03 mag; 5.51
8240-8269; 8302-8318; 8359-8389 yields -0.01 mag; 5.39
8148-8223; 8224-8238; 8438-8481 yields 0.00 mag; 5.41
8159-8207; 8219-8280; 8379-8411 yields 0.00 mag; 5.43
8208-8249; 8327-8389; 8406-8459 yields 0.01 mag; 5.3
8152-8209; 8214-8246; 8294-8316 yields 0.02 mag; 5.51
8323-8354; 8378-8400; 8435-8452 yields -0.02 mag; 5.18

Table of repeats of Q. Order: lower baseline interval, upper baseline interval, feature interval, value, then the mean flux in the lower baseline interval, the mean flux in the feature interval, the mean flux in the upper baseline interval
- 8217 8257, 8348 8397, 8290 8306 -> -0.05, 5.41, 5.61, 5.29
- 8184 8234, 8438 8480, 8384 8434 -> -0.03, 5.37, 5.33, 5.11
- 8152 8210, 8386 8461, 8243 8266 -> -0.01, 5.49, 5.49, 5.26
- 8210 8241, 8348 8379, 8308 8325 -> 0.00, 5.39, 5.31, 5.29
